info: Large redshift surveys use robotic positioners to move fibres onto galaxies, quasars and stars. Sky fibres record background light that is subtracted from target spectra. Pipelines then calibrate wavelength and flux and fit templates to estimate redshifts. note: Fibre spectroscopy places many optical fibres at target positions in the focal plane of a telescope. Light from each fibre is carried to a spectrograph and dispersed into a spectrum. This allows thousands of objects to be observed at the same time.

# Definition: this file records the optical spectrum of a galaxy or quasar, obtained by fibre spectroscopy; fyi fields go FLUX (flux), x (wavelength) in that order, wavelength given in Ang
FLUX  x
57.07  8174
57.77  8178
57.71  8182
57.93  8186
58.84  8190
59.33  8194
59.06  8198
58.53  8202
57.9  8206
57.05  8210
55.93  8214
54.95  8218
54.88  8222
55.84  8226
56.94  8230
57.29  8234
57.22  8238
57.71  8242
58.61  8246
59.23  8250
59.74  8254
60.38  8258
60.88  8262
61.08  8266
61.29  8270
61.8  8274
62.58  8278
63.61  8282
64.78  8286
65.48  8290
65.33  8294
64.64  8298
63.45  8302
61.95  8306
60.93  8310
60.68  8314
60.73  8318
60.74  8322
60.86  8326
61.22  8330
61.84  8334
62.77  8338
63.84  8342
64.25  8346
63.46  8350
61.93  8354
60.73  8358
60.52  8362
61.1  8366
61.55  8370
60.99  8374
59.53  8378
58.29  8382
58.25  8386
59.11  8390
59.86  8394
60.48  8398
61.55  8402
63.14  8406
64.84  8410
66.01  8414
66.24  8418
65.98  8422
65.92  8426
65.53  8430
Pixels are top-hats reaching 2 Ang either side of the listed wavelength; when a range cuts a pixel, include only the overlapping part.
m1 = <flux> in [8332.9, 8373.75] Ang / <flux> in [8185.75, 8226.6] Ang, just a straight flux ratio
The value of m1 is 1.1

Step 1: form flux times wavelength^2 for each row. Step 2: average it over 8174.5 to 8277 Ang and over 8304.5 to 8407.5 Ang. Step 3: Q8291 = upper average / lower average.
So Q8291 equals 1.08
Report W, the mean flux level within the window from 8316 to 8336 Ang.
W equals 61.1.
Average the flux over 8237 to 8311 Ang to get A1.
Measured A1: 61.7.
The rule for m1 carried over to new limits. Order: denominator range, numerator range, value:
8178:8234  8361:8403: 1.05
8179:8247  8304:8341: 1.07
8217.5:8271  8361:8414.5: 1.05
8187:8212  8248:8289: 1.05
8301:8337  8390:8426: 1.03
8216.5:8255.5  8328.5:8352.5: 1.10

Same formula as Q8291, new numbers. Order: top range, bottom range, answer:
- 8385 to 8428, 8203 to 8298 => 1.09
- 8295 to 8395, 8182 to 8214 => 1.09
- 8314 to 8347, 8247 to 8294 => 1.01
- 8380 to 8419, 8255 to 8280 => 1.04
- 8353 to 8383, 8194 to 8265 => 1.08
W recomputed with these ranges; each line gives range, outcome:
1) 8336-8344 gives 63.3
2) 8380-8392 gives 58.5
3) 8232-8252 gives 58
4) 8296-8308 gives 63.3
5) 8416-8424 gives 66.1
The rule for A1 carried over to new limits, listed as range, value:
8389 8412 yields 61.6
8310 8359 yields 61.9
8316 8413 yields 61.4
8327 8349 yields 62.7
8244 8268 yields 60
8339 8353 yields 63.6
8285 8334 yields 62.5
